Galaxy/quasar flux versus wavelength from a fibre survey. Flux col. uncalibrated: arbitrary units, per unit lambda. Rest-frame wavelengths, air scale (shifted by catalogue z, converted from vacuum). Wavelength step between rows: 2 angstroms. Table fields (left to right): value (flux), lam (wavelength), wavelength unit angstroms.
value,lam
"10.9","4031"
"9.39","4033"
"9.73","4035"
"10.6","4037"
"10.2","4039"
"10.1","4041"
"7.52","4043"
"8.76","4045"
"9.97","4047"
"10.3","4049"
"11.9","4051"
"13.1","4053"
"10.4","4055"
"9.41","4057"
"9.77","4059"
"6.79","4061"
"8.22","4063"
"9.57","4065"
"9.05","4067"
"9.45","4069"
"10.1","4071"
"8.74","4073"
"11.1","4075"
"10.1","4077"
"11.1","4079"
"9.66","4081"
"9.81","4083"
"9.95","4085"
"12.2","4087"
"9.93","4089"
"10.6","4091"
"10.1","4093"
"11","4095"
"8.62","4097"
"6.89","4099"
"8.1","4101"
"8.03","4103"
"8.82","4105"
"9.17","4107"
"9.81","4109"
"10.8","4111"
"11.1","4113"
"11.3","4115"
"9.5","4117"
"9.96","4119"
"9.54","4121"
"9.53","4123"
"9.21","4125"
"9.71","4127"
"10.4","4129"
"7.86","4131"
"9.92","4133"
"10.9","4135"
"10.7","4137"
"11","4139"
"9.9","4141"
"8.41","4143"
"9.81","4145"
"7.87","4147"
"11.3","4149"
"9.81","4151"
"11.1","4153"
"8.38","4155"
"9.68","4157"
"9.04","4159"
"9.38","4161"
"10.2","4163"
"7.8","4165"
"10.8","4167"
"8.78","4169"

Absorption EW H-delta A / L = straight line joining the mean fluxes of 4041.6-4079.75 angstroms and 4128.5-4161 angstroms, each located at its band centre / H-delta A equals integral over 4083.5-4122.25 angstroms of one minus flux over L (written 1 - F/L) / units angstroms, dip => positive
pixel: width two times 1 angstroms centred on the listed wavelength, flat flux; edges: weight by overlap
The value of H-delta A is -0.1 angstroms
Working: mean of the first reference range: 9.75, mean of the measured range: 9.76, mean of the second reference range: 9.73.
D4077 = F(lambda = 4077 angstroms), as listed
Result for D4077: 10.1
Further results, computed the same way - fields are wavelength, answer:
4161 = 9.38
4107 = 9.17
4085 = 9.95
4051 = 11.9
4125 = 9.21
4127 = 9.71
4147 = 7.87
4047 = 9.97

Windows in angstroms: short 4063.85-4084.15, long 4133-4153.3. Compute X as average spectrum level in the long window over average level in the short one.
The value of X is 1.02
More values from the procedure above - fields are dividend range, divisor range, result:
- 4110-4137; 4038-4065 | 1.03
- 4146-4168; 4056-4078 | 1.03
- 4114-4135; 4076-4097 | 0.94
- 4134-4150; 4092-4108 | 1.13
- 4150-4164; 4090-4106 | 1.07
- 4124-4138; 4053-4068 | 1.06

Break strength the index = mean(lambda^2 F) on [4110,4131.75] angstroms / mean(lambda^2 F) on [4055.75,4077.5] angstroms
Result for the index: 1.10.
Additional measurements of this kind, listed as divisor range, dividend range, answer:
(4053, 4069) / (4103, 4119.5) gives 1.09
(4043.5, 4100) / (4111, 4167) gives 1.03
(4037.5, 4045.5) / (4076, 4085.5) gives 1.12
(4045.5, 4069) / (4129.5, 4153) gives 1.04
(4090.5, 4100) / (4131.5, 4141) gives 1.13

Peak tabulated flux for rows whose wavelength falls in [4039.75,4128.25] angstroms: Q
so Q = 13.1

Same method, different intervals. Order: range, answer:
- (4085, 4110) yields 12.2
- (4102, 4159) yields 11.3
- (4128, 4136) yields 10.9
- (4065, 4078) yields 11.1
